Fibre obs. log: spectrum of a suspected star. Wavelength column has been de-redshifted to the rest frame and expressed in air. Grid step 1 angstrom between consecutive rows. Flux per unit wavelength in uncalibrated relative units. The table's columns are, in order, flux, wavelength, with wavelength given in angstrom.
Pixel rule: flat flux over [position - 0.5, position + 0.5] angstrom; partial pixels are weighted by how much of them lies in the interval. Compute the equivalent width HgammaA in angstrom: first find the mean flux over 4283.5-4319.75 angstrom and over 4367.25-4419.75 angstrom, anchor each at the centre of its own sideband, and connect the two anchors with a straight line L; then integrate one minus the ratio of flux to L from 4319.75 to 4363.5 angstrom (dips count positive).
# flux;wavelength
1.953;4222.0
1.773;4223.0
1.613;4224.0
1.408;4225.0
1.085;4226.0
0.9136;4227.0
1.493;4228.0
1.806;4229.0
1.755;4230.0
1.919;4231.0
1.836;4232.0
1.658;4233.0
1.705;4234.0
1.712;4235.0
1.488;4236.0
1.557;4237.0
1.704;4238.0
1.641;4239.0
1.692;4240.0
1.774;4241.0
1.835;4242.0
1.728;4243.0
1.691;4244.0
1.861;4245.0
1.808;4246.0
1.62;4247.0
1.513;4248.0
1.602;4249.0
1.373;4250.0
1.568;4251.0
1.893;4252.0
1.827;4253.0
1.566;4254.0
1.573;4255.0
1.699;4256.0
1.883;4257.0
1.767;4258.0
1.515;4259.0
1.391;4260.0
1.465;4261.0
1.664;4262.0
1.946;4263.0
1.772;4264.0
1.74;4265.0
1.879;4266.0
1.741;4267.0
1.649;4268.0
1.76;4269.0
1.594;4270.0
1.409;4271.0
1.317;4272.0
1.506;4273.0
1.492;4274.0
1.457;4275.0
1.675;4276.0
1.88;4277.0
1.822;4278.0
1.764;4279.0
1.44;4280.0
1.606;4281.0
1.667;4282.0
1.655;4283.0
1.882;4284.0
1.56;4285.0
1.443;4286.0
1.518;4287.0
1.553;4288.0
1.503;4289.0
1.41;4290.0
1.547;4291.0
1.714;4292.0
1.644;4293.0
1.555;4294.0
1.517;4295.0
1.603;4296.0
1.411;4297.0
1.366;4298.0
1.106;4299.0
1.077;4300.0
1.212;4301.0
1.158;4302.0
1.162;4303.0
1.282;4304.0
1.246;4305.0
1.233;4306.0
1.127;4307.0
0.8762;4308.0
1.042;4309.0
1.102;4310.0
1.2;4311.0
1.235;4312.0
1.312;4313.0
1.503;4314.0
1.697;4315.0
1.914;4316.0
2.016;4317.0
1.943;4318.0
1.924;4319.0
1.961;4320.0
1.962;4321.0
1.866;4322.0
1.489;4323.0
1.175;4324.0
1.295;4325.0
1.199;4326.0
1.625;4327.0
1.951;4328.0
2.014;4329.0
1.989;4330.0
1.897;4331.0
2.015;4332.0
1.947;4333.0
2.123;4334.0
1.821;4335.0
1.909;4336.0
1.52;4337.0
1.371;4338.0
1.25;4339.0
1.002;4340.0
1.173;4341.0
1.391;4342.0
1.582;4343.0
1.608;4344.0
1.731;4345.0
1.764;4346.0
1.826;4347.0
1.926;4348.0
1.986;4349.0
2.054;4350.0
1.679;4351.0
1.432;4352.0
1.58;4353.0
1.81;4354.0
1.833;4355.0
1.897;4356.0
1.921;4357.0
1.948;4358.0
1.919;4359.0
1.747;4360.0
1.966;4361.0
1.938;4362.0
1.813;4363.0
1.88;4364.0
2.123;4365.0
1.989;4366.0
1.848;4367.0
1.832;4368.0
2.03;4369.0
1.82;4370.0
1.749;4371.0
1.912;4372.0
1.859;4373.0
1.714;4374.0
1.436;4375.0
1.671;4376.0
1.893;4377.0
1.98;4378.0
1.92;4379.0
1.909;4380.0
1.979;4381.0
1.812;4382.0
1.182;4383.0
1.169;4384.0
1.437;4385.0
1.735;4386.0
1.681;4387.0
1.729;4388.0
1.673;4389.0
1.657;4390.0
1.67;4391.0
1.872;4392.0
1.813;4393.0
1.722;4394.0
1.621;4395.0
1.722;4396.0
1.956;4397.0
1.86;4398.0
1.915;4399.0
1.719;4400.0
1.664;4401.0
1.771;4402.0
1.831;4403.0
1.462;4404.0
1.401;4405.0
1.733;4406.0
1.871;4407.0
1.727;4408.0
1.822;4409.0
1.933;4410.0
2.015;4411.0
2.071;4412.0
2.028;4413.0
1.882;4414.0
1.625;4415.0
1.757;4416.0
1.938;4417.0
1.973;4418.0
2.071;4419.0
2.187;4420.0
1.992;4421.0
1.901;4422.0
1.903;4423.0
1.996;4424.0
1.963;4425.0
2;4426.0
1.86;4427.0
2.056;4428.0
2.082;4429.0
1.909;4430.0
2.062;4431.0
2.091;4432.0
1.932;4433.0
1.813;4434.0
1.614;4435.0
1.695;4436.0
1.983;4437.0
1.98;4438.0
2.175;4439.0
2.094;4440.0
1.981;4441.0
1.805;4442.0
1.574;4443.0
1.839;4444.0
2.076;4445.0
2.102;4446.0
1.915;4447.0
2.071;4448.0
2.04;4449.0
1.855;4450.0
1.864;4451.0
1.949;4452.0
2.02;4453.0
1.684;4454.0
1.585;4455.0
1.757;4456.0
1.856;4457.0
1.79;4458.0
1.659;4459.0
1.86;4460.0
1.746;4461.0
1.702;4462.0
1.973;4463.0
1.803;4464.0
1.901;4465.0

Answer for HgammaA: -3.8 angstrom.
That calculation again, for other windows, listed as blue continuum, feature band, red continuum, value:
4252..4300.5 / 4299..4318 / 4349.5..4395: 4.0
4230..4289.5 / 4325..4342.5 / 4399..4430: 1.1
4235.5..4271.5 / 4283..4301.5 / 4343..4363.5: 2.6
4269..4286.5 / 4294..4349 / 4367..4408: 4.1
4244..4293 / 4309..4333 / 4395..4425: 0.8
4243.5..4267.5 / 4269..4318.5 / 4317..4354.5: 6.4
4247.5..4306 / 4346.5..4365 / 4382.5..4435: -1.5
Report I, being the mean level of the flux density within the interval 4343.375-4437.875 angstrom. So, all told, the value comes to 1.82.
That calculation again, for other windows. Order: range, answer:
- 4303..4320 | 1.42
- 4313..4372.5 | 1.76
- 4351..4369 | 1.85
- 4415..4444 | 1.94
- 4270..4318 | 1.46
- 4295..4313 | 1.21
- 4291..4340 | 1.53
